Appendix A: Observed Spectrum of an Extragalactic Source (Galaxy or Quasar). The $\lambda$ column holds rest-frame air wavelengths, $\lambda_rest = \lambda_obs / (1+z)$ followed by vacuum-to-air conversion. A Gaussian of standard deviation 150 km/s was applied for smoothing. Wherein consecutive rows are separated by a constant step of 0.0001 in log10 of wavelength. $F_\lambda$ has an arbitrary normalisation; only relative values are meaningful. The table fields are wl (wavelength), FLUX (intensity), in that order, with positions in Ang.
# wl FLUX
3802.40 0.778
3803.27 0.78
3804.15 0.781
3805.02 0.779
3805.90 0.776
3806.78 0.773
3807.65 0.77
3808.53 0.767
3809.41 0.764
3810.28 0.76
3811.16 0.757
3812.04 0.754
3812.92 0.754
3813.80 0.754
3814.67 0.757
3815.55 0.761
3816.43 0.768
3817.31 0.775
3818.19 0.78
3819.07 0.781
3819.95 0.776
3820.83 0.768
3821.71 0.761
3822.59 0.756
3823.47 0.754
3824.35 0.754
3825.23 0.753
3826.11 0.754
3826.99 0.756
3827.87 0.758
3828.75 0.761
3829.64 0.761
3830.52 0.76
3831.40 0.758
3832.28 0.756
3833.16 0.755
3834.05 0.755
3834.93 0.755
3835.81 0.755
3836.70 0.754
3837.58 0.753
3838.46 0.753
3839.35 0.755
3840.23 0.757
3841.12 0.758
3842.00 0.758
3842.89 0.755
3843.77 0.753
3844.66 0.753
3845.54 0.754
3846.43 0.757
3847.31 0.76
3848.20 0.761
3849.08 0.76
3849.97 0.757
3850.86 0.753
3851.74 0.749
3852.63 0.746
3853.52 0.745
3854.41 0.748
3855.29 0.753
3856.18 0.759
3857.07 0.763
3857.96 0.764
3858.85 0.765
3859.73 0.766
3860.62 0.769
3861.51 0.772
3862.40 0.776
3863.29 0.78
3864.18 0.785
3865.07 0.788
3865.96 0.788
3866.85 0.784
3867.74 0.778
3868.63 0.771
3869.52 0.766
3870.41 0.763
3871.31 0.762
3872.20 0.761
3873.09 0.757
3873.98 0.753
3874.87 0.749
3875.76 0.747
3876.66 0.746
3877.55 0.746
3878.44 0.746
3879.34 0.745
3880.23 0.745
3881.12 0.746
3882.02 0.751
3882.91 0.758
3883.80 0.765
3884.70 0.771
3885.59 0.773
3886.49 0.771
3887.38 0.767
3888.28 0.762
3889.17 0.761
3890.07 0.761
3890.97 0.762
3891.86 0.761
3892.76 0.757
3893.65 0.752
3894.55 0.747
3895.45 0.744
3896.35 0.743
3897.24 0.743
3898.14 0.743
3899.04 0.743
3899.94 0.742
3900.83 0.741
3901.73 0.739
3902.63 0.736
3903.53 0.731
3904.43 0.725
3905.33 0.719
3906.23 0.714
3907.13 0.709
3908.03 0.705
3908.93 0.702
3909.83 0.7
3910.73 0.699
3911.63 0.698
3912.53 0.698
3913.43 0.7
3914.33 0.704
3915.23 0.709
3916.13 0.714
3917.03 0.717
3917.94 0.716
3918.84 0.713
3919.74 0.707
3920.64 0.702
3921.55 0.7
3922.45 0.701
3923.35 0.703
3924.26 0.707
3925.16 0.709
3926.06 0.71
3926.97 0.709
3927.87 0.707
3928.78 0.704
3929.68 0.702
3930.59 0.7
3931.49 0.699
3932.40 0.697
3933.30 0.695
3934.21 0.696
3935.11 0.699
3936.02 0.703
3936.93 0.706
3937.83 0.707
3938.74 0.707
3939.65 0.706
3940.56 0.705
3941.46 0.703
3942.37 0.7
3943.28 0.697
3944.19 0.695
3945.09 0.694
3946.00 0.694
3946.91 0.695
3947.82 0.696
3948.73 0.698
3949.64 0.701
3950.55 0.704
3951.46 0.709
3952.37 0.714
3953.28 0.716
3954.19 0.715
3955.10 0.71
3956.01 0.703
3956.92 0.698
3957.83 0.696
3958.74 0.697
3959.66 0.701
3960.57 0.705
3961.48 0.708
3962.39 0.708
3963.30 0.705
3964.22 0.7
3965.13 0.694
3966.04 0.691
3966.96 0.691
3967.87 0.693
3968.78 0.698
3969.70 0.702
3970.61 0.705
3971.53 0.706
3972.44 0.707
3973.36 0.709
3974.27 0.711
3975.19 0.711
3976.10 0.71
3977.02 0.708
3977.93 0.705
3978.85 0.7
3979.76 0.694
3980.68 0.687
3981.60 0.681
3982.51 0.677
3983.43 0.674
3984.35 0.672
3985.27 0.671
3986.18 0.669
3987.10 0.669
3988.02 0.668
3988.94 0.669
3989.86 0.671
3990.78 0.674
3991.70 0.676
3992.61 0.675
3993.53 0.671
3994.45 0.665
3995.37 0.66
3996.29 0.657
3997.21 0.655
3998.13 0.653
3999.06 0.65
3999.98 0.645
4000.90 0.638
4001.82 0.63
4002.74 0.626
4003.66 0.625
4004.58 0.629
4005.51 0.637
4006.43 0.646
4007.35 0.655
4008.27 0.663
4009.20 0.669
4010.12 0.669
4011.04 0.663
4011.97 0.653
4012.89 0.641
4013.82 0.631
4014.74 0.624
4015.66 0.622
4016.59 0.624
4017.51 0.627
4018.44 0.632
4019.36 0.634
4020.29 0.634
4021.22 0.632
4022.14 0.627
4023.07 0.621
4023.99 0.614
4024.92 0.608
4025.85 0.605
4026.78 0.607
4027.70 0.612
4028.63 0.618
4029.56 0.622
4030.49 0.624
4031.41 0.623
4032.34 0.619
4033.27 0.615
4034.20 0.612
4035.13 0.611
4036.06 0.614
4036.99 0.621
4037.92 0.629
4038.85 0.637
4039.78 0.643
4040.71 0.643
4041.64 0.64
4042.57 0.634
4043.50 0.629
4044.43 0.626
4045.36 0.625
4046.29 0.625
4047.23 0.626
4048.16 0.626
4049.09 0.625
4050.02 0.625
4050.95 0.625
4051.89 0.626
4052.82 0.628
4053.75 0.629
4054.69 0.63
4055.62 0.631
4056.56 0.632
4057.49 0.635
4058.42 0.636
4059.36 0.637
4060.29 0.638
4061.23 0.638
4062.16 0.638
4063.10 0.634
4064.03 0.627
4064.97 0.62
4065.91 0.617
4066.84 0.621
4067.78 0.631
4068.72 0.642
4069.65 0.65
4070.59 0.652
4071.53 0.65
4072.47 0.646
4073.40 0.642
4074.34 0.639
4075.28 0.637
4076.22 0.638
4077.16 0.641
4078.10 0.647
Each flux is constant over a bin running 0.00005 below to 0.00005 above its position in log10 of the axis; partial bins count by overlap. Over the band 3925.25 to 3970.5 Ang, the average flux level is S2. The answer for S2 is 0.702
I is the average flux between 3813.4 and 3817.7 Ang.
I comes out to 0.764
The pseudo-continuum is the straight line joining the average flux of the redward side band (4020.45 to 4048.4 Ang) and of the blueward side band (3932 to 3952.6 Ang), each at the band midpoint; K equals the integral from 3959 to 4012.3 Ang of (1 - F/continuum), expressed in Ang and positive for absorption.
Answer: -1.0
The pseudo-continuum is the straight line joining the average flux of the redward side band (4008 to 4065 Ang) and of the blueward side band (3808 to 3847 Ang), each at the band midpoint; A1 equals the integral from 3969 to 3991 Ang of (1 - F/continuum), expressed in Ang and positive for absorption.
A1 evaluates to -0.8 Ang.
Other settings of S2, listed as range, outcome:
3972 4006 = 0.671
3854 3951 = 0.732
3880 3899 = 0.756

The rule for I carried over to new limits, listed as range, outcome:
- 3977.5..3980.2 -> 0.7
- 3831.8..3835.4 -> 0.756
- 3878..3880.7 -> 0.745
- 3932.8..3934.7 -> 0.698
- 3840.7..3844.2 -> 0.757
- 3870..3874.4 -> 0.759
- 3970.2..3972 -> 0.705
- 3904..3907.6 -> 0.716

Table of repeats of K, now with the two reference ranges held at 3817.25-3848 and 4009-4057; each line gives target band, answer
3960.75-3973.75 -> -0.6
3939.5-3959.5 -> -0.6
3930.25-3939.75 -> -0.1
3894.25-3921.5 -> -0.4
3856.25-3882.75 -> -1.0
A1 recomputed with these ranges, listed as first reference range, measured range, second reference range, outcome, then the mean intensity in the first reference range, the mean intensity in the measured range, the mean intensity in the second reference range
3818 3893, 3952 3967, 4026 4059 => -0.4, 0.76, 0.703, 0.626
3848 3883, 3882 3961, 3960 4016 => 0.3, 0.761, 0.718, 0.673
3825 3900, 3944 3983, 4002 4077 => -0.9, 0.758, 0.701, 0.631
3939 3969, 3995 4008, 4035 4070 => 0.5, 0.701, 0.643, 0.63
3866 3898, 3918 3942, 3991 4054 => 0.4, 0.758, 0.704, 0.634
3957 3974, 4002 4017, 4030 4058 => 0.4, 0.701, 0.642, 0.627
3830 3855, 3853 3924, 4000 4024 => -2.0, 0.755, 0.744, 0.638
